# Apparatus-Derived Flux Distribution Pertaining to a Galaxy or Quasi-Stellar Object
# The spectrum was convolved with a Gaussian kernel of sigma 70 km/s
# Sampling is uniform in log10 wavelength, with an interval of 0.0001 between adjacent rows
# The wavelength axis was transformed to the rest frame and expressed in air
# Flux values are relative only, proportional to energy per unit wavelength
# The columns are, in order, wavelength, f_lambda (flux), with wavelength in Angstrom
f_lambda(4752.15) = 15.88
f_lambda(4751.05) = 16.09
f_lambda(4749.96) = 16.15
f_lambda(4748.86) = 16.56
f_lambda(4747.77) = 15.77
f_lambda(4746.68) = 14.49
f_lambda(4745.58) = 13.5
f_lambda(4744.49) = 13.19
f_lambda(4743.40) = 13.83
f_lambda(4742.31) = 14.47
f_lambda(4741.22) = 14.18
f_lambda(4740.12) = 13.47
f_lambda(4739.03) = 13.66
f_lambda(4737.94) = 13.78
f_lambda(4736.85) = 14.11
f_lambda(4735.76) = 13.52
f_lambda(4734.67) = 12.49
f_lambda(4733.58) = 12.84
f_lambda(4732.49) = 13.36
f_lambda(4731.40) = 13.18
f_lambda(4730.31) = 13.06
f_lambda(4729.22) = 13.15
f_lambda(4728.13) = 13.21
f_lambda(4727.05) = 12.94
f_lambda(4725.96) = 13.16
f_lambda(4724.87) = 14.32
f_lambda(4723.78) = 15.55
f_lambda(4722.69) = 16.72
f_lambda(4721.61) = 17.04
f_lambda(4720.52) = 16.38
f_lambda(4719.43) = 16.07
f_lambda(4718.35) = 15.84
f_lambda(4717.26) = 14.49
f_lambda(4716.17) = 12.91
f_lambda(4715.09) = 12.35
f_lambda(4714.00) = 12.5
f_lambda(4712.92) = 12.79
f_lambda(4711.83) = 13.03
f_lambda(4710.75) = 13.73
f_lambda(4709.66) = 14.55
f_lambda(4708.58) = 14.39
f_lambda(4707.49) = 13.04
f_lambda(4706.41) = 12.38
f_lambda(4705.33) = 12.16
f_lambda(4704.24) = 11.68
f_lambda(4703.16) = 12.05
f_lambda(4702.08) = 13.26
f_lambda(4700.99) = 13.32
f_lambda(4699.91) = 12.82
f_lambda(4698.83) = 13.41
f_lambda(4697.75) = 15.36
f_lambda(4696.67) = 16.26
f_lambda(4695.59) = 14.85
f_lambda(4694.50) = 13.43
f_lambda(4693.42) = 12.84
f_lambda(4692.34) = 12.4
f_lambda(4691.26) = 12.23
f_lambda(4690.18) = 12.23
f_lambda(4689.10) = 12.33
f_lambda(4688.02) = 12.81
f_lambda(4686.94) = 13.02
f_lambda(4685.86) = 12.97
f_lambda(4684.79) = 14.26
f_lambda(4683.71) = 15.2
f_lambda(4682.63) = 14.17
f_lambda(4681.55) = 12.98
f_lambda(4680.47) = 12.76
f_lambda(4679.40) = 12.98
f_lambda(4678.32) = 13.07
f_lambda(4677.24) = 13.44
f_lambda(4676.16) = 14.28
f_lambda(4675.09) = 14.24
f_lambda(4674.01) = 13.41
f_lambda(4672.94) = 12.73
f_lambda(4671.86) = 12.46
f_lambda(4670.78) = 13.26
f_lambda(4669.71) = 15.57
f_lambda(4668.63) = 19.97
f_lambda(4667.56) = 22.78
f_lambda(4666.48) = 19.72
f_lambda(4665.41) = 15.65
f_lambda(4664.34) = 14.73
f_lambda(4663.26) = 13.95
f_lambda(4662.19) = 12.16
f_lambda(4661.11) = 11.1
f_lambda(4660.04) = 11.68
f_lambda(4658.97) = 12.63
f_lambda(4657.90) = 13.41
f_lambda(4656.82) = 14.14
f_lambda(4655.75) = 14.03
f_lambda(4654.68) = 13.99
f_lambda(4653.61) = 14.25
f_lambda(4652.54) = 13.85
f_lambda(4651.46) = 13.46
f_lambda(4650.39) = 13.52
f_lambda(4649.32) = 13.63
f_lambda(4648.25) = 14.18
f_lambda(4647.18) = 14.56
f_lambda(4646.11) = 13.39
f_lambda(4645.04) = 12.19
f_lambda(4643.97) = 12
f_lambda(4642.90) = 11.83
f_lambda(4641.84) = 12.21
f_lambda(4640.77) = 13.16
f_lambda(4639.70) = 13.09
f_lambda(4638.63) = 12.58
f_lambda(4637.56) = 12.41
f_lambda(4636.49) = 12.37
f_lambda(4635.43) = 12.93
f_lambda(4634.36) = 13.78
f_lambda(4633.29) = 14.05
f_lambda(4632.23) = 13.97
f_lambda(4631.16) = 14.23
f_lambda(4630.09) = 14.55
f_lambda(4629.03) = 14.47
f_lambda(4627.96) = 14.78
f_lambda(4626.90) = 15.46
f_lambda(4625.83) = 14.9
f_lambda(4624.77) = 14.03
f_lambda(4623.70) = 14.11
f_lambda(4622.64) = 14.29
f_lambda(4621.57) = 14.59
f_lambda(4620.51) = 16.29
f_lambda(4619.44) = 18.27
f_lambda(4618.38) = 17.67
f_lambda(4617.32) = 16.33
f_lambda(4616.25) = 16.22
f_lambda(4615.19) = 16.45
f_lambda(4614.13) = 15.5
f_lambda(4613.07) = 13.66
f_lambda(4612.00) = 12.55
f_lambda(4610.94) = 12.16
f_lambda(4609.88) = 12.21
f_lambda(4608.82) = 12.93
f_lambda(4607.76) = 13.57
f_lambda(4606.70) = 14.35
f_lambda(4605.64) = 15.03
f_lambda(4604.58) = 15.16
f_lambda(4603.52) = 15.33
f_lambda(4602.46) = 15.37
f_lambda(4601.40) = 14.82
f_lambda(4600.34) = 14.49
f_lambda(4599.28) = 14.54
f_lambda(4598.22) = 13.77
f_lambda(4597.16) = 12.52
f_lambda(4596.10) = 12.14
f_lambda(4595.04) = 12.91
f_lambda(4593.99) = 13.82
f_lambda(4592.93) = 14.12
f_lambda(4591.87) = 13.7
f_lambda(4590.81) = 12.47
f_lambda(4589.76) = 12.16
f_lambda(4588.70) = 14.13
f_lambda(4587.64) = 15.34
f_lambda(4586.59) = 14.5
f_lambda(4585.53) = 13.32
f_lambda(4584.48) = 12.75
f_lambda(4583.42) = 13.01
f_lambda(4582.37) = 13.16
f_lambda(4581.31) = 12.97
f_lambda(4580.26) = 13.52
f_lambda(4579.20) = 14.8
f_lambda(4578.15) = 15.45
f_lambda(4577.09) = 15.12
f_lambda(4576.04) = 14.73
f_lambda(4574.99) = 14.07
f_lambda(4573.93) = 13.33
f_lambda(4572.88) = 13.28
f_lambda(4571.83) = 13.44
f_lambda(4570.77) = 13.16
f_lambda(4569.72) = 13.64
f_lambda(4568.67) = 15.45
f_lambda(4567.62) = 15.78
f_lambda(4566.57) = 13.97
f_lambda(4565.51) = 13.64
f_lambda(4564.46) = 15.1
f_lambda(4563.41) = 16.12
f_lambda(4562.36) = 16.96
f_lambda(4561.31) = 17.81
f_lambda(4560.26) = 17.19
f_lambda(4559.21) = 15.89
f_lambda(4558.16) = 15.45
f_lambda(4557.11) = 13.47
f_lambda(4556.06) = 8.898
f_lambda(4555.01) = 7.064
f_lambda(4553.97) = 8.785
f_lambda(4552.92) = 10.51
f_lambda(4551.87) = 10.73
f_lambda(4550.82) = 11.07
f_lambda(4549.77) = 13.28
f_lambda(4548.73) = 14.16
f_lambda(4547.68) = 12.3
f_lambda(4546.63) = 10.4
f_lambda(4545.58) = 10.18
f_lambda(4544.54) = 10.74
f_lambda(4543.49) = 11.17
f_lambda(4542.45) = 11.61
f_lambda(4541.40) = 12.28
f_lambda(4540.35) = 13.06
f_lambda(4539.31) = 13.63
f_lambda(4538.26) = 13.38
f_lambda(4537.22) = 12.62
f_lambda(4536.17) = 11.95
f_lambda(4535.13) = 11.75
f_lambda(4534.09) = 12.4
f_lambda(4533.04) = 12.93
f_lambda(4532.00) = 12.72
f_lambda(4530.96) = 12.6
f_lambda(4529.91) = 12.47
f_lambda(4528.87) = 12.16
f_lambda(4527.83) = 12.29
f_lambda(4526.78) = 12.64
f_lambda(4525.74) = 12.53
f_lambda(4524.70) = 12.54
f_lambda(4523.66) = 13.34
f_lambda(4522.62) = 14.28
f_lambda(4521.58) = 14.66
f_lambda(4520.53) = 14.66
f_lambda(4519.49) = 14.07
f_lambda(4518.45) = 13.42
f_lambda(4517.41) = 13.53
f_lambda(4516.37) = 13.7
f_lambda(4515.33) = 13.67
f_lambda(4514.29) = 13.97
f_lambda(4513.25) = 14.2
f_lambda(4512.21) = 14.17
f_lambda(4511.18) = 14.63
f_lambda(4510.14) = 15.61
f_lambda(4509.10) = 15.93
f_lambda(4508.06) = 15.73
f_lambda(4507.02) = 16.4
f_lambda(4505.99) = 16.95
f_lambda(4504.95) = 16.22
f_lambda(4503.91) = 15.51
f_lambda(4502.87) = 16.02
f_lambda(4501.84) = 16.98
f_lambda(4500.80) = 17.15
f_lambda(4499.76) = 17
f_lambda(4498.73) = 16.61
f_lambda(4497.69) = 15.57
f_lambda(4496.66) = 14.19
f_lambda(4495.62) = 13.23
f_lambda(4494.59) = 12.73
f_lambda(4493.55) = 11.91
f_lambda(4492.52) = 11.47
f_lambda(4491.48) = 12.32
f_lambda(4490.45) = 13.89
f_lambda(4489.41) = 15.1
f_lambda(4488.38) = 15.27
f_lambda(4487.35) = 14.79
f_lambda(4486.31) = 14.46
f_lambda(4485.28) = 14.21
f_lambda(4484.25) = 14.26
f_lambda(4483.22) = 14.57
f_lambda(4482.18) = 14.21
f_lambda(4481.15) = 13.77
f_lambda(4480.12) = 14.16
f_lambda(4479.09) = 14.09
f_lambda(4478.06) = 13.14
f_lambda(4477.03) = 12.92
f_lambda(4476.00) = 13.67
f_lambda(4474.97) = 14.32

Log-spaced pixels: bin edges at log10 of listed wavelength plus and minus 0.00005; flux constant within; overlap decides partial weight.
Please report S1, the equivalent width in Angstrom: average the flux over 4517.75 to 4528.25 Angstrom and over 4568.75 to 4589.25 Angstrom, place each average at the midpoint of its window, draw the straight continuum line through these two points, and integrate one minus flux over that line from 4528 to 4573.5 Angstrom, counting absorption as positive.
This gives 2.6 Angstrom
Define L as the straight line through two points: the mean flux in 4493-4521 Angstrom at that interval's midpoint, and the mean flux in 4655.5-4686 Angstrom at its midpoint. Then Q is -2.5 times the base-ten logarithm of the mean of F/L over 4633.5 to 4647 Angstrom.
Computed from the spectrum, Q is 0.13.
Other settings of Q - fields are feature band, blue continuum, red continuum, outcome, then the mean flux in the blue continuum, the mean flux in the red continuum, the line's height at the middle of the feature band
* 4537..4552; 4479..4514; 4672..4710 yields 0.20 mag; 14.8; 13.3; 14.4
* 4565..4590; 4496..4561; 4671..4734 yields -0.04 mag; 13.5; 13.6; 13.5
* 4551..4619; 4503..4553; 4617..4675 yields -0.02 mag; 13.3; 14.2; 13.7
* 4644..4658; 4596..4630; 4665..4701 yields 0.06 mag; 14.7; 14.2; 14.4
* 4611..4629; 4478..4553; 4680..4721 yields -0.12 mag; 13.7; 13.5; 13.6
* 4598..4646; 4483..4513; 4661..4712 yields 0.00 mag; 14.9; 13.9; 14.2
